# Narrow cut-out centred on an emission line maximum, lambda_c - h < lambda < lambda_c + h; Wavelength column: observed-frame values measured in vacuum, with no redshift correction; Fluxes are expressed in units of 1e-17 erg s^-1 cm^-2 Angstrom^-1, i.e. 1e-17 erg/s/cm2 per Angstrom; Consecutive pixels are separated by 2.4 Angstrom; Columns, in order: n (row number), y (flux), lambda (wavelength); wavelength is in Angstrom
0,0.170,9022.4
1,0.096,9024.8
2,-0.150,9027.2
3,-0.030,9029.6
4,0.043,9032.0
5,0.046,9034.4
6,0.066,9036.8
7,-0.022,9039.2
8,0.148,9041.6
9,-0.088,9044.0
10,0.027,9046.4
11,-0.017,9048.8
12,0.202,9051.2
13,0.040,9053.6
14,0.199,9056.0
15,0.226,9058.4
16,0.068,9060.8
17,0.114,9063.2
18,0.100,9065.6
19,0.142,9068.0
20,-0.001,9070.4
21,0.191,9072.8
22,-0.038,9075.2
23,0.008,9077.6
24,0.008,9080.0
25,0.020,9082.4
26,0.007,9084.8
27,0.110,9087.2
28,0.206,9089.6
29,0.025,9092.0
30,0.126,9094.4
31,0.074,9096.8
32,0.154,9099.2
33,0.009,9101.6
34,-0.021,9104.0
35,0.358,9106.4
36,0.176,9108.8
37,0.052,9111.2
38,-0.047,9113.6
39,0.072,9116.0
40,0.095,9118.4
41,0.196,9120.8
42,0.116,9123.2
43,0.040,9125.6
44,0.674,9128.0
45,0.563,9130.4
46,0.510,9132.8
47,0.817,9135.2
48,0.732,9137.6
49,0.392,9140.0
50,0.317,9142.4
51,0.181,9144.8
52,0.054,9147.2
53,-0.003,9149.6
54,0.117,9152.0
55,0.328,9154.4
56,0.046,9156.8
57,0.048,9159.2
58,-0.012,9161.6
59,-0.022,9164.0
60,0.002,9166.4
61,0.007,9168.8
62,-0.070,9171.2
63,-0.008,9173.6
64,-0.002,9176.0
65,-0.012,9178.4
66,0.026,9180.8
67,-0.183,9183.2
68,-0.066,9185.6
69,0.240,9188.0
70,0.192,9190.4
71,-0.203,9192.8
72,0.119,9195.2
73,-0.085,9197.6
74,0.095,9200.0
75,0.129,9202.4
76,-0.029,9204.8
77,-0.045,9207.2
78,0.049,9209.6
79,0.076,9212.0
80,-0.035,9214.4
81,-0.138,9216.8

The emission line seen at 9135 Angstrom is [O II] 3727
